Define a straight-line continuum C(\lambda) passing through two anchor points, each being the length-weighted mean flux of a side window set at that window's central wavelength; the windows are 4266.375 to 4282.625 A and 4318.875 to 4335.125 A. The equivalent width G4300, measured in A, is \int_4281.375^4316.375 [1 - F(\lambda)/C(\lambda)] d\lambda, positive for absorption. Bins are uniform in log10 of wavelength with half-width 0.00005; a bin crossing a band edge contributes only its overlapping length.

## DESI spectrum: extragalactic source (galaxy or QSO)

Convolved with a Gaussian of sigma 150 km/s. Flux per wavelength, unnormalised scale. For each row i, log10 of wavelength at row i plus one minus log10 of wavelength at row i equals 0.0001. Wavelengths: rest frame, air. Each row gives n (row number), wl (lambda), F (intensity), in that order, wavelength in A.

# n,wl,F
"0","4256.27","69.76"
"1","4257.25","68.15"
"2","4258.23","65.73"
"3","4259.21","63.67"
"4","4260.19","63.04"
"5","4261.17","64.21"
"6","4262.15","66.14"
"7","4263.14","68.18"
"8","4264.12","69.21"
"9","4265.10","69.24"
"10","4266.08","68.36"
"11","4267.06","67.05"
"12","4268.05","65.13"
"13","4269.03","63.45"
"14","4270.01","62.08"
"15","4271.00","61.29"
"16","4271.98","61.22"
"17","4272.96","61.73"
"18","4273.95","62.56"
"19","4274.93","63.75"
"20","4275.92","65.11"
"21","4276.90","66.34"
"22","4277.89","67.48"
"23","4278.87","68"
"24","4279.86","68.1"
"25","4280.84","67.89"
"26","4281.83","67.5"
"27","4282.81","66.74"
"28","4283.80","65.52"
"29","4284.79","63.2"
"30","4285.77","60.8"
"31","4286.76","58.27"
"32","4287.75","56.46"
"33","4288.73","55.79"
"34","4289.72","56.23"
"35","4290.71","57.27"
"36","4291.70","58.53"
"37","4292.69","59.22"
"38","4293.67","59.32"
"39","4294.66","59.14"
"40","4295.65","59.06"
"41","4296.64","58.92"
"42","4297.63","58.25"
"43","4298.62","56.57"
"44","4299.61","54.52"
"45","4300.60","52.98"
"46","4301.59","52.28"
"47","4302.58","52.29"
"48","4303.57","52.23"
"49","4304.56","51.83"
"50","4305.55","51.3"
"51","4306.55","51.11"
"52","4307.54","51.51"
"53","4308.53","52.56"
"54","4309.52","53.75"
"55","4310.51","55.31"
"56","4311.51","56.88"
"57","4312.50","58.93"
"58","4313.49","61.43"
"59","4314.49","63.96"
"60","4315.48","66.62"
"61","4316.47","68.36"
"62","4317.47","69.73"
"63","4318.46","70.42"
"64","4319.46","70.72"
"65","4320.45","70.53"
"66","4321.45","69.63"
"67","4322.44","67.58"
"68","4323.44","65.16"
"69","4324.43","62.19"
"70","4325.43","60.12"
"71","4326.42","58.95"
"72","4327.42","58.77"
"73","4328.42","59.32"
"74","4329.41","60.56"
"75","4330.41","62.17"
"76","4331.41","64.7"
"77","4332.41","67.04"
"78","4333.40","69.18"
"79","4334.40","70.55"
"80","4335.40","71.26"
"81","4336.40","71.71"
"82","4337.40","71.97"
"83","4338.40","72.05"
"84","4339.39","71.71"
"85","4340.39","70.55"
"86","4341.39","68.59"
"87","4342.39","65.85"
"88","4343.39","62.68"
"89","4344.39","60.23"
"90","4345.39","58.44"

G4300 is 3.9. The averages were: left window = 65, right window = 64.9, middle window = 57.7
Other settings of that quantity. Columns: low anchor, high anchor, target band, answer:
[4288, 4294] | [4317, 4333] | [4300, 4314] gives 1.7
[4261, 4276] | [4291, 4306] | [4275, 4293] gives -0.7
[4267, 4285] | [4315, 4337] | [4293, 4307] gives 2.2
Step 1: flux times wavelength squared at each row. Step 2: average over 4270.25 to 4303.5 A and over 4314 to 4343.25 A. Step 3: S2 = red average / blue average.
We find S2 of 1.13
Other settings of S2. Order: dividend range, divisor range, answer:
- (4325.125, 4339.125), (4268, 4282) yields 1.04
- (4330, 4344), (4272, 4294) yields 1.12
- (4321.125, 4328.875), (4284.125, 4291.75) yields 1.09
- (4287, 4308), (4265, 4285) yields 0.86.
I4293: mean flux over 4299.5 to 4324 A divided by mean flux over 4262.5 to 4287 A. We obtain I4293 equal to 0.92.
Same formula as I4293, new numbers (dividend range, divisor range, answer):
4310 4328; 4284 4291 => 1.09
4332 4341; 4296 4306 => 1.30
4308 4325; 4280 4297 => 1.05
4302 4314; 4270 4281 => 0.84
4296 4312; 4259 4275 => 0.83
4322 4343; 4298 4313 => 1.23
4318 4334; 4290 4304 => 1.15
